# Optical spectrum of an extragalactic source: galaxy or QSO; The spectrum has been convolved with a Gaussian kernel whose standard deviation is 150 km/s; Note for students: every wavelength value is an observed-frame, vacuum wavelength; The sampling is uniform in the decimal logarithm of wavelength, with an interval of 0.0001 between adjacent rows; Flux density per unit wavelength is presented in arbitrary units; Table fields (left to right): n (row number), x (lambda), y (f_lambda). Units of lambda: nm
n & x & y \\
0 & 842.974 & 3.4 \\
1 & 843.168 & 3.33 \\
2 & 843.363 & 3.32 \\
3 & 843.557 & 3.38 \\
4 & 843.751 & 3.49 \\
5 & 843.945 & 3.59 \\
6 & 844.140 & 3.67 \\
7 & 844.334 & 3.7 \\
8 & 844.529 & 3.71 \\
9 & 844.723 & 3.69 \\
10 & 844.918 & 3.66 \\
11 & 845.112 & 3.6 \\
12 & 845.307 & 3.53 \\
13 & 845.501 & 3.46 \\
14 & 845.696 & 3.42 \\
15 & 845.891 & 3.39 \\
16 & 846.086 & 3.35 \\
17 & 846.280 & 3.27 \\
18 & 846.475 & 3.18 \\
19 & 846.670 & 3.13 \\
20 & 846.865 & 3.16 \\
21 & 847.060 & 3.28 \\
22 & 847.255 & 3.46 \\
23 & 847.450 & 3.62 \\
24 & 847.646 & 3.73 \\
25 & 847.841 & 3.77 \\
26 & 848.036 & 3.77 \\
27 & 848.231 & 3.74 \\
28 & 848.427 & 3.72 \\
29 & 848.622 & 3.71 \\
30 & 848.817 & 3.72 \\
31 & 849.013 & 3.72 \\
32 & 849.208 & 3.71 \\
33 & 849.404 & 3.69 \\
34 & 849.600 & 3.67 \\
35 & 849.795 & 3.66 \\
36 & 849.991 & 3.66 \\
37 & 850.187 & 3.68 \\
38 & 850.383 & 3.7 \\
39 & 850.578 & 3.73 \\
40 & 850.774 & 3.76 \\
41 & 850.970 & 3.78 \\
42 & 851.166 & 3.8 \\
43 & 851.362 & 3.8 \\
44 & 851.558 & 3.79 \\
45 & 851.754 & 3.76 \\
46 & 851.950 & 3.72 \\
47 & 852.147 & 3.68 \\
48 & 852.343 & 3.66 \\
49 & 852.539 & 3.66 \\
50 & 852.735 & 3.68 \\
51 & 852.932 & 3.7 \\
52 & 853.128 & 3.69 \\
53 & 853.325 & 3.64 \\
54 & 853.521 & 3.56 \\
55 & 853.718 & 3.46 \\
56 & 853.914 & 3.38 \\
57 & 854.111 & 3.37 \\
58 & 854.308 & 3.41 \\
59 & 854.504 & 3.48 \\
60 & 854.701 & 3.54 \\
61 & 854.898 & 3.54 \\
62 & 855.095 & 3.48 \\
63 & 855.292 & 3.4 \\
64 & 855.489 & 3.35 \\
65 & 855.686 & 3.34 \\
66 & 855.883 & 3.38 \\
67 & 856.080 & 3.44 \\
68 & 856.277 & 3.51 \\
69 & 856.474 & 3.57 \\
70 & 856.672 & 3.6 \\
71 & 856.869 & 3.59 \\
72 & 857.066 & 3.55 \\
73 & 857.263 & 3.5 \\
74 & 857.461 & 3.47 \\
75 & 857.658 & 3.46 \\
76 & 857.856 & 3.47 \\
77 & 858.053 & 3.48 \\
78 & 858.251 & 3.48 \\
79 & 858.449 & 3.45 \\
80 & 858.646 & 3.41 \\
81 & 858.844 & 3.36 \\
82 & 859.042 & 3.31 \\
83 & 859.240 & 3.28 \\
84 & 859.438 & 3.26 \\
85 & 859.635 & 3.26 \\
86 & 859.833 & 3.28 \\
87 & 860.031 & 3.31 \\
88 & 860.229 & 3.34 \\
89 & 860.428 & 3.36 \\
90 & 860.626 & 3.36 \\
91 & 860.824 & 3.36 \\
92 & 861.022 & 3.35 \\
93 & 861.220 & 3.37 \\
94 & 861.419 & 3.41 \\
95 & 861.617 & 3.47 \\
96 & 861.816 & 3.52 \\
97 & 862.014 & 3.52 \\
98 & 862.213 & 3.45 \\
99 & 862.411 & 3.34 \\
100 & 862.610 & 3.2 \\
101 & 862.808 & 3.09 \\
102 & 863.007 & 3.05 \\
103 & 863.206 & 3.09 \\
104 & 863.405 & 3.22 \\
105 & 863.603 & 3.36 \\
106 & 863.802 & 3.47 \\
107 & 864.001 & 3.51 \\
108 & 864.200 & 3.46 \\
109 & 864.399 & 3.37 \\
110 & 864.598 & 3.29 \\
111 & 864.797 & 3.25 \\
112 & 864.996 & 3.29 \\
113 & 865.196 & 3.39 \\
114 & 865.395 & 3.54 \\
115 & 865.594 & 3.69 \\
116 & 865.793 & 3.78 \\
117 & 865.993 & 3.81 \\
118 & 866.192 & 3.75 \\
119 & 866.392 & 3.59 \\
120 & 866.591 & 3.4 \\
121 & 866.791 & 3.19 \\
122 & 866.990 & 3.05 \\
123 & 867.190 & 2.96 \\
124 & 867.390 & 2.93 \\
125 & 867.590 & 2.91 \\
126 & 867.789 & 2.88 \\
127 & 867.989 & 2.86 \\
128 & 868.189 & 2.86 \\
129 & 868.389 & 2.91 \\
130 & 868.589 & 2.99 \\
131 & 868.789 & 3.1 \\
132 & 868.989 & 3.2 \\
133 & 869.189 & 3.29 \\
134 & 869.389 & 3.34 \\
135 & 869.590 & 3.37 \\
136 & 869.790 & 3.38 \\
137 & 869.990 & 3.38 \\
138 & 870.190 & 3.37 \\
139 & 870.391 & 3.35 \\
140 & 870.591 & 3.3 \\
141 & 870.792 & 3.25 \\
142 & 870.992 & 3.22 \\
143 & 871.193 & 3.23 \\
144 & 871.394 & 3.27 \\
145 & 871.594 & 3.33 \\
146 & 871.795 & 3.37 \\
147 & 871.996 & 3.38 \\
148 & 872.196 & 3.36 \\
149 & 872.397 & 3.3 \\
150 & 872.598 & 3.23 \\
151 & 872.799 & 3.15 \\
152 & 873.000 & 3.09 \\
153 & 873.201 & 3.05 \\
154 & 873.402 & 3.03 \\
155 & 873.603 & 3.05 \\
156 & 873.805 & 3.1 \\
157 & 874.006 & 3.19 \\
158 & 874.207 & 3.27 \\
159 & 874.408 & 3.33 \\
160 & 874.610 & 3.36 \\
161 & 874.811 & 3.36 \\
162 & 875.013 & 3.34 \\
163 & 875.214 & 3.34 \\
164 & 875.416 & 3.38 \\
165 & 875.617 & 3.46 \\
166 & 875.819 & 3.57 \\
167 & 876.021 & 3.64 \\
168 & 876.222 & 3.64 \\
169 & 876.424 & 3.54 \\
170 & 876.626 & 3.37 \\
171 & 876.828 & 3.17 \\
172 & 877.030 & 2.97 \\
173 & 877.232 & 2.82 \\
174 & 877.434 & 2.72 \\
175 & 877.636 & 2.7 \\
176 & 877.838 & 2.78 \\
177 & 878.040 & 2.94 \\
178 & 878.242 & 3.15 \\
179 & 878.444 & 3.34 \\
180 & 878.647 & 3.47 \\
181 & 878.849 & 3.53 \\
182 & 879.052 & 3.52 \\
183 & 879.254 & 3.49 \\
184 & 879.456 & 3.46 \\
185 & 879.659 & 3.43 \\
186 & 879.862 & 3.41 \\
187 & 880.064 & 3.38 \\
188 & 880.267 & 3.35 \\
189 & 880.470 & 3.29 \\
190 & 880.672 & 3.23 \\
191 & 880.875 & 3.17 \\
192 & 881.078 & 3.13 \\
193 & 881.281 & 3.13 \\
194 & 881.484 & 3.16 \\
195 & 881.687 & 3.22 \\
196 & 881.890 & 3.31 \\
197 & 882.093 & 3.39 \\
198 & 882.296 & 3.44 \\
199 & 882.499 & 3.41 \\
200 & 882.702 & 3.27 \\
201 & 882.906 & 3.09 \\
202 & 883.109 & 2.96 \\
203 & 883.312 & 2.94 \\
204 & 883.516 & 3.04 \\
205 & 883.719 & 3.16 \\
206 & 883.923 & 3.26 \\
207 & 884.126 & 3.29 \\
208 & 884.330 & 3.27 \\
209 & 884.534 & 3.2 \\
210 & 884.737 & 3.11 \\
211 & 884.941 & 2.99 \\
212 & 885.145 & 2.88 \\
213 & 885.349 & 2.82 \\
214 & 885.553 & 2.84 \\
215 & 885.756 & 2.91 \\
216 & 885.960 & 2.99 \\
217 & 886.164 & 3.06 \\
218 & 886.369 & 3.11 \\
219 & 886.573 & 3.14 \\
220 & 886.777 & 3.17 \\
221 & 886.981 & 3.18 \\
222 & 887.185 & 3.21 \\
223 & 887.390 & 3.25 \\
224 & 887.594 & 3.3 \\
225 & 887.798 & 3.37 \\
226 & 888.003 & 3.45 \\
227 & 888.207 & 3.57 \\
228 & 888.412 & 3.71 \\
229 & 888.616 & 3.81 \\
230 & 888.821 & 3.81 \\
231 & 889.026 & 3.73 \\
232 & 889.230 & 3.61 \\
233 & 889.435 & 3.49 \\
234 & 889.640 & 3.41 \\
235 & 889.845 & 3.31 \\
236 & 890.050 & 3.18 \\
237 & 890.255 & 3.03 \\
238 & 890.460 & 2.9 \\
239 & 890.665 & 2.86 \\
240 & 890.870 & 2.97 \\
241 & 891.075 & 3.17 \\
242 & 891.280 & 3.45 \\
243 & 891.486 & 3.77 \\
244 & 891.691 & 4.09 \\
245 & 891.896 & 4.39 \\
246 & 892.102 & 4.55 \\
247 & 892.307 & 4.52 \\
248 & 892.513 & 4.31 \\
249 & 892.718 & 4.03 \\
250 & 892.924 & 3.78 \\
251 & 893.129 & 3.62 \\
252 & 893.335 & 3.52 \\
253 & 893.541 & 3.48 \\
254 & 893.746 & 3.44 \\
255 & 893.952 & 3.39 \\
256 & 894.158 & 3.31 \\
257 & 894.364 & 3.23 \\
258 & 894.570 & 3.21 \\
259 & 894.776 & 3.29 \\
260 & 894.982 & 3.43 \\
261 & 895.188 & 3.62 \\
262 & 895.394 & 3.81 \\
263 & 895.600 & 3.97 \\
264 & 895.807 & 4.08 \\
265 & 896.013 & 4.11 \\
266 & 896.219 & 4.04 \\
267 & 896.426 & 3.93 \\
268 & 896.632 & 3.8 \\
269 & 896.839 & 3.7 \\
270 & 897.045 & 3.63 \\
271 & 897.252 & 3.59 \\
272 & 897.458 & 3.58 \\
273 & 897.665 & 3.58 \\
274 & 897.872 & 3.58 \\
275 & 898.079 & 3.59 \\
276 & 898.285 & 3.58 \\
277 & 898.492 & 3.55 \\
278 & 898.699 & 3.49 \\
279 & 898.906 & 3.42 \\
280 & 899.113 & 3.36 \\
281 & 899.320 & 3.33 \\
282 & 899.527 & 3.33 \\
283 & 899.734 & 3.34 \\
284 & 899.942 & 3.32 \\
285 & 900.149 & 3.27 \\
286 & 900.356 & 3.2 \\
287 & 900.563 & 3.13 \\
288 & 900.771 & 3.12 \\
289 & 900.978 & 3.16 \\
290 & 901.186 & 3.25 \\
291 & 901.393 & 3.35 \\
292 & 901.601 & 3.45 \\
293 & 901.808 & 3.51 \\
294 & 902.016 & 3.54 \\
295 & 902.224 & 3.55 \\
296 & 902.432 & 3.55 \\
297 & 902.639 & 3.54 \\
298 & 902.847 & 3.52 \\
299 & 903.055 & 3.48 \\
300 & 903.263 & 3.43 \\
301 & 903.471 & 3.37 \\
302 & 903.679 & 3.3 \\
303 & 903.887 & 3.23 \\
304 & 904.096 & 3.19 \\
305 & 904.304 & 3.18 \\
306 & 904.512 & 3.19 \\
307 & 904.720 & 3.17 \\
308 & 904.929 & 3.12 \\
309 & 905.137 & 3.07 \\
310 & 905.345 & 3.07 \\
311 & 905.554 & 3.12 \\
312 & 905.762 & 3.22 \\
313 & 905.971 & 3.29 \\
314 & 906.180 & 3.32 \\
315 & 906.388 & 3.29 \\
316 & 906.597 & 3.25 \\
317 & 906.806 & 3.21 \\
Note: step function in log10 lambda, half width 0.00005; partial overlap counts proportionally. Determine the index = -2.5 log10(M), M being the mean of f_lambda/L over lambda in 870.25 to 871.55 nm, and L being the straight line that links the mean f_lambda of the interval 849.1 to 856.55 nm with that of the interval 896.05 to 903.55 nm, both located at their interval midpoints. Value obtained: 0.089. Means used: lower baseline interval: 3.6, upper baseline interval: 3.48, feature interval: 3.27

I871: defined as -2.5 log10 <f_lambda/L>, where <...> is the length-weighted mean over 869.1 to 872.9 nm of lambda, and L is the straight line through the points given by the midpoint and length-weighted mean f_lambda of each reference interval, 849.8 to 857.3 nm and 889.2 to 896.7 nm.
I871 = 0.09 mag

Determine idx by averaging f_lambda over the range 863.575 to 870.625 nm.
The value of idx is 3.29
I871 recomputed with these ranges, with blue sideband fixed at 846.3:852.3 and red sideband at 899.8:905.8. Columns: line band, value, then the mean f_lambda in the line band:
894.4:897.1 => -0.12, 3.73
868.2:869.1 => 0.16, 3.03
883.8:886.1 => 0.12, 3.05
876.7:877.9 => 0.20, 2.87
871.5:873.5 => 0.08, 3.23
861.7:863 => 0.07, 3.33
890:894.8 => -0.06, 3.57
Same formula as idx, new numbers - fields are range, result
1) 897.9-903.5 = 3.4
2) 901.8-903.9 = 3.46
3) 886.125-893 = 3.52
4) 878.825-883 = 3.32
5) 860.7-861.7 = 3.39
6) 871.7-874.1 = 3.19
